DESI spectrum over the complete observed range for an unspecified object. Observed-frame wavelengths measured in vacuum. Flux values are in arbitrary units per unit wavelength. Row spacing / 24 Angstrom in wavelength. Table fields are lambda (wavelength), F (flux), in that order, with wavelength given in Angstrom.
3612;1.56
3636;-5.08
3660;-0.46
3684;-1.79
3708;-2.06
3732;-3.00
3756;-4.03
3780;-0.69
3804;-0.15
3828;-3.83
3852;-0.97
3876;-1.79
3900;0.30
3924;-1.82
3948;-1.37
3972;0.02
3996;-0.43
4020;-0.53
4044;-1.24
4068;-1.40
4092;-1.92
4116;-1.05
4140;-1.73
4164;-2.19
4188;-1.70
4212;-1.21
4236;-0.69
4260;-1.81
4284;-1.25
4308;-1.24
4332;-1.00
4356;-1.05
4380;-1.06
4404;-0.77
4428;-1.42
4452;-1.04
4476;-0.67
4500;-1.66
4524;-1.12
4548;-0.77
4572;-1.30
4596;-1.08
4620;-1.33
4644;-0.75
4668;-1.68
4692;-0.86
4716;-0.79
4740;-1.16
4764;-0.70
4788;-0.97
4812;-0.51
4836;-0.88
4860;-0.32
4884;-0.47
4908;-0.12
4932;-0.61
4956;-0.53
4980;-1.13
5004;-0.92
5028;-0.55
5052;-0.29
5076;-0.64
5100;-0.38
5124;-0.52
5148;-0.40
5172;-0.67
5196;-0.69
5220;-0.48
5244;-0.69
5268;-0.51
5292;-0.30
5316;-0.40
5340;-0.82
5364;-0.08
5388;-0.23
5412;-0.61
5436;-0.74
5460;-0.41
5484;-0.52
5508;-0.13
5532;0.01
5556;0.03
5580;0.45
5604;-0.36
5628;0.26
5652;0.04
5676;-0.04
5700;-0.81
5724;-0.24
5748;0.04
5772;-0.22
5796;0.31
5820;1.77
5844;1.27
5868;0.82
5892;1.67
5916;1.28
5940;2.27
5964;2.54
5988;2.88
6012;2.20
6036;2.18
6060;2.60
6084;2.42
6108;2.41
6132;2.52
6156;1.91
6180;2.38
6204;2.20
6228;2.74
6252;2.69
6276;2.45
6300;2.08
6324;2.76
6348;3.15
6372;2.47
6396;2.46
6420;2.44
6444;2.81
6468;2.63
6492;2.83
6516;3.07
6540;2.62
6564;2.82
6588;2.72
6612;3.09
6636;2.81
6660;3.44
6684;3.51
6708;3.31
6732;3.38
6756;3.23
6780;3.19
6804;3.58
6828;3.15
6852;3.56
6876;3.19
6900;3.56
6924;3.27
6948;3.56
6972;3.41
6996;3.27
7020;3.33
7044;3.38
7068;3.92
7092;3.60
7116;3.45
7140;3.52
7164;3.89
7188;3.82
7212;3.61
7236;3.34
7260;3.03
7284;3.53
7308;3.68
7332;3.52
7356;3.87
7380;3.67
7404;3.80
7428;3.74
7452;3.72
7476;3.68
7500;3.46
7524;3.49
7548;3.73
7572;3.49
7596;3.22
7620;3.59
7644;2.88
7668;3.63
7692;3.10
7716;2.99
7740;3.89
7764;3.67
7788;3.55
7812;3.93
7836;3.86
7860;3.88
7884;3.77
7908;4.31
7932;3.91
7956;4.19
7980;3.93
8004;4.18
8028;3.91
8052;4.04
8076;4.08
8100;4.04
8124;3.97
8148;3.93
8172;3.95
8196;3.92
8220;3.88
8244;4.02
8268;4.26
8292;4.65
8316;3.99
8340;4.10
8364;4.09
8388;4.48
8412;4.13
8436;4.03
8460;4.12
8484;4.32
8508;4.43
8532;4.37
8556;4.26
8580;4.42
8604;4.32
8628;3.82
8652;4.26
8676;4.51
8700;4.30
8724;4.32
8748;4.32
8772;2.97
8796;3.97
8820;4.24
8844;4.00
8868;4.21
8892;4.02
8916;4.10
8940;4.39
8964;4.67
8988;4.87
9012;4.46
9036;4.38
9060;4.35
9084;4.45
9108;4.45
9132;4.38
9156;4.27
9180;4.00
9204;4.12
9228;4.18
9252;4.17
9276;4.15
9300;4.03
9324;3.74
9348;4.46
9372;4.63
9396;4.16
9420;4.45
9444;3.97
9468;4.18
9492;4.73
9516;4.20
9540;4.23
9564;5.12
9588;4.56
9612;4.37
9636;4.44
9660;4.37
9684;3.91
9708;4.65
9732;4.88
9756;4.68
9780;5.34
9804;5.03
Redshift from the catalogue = 0.489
